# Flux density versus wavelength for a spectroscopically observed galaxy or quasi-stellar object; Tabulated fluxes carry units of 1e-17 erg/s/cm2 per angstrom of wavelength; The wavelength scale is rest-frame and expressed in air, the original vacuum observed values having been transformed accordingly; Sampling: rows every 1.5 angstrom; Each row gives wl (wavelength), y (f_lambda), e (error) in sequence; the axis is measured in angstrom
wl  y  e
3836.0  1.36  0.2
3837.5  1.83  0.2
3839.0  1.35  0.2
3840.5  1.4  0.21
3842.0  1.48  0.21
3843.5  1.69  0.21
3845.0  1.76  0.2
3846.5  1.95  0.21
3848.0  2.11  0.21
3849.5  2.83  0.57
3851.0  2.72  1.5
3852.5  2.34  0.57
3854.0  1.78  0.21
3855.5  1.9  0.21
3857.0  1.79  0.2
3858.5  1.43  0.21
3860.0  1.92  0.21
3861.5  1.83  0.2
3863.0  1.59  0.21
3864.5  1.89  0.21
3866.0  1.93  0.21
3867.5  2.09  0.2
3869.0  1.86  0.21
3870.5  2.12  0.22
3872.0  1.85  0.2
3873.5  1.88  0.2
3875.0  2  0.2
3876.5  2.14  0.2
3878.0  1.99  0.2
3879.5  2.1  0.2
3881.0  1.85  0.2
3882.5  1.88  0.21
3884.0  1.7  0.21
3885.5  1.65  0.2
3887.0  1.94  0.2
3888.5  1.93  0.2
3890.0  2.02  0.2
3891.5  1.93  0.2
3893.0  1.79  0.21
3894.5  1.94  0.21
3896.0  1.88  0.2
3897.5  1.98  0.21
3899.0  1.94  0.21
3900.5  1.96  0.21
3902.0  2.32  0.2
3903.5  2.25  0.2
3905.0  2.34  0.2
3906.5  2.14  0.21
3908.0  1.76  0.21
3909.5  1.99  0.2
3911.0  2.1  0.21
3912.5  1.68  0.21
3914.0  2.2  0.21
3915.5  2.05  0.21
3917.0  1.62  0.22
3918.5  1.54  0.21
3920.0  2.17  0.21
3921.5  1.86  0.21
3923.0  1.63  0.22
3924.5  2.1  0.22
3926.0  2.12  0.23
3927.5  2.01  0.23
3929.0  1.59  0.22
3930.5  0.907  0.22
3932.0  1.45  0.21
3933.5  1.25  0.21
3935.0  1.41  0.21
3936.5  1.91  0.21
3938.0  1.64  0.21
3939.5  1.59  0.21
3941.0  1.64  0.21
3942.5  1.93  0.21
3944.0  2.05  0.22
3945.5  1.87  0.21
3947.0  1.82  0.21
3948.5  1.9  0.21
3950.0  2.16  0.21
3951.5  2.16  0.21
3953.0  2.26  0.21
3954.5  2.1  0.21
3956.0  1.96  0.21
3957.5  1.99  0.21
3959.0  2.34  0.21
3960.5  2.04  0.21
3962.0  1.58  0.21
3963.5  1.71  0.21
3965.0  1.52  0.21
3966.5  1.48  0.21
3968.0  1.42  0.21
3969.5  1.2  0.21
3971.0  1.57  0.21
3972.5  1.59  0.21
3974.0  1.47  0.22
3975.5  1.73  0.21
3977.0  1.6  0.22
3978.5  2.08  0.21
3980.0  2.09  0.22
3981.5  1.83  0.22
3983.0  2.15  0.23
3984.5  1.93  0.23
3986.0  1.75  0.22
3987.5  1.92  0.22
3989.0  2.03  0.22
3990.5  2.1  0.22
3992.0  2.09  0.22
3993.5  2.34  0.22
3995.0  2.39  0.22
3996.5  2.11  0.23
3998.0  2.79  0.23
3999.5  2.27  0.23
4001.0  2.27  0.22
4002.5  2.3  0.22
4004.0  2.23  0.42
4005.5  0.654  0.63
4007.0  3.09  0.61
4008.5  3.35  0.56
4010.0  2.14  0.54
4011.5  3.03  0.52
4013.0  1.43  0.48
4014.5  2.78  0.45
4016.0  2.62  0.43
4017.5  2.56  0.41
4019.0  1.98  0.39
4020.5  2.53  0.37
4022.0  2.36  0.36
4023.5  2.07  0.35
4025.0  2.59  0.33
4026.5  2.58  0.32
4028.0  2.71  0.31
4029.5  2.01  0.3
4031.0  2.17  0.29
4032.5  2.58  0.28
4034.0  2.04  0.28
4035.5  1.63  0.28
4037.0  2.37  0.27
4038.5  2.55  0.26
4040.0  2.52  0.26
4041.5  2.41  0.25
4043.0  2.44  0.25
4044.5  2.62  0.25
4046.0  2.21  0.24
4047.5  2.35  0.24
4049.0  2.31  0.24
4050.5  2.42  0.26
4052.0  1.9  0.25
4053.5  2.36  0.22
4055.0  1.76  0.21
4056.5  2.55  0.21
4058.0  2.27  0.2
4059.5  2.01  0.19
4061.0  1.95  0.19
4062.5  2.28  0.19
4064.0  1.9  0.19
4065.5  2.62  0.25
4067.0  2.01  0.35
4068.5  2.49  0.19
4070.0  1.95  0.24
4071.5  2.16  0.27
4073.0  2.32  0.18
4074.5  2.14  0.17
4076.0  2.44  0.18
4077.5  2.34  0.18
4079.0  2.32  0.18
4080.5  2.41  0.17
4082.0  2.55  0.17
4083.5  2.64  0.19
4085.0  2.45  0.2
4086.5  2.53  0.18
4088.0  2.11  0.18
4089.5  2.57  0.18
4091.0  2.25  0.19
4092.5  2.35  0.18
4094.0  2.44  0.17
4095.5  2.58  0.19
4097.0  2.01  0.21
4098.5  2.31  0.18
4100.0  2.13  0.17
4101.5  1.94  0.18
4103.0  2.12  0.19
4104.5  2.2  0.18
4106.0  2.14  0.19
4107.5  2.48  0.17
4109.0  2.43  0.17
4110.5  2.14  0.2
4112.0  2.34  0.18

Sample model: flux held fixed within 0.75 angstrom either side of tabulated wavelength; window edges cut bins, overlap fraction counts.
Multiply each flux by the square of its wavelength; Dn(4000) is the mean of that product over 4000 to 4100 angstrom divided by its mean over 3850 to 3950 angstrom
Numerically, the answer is 1.32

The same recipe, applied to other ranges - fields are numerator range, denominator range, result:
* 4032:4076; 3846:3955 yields 1.27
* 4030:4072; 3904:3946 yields 1.32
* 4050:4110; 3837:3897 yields 1.33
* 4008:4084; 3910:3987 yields 1.36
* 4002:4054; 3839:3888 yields 1.33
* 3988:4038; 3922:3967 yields 1.32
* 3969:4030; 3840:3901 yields 1.20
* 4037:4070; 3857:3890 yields 1.32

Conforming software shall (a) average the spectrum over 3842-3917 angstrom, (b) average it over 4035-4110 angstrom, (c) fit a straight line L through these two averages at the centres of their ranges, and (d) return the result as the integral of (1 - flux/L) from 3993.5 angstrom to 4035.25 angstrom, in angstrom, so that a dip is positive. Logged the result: -3.02 angstrom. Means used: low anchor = 1.97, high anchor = 2.29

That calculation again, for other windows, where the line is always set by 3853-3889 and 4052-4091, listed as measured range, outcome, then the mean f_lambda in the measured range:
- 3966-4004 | 2.9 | 1.95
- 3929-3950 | 3.7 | 1.66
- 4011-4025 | -1.3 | 2.37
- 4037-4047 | -1.0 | 2.45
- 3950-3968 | 1.2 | 1.91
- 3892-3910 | -0.8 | 2.02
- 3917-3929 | 0.6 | 1.88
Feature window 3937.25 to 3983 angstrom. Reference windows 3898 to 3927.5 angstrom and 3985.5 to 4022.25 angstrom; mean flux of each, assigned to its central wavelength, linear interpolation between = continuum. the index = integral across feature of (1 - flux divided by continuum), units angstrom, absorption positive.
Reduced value 6.9 angstrom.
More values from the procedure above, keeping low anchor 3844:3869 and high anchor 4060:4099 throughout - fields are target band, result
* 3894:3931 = 2.4 angstrom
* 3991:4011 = -1.1 angstrom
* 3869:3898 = 1.4 angstrom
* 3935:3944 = 1.6 angstrom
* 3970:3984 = 2.5 angstrom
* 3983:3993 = 0.8 angstrom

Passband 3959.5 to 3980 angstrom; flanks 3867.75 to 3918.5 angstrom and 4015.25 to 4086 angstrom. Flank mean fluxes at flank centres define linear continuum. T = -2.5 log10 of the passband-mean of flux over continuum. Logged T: 0.28 mag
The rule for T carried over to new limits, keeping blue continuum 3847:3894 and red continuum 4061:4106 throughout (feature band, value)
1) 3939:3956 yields 0.065 mag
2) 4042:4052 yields -0.059 mag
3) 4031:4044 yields -0.047 mag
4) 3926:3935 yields 0.343 mag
